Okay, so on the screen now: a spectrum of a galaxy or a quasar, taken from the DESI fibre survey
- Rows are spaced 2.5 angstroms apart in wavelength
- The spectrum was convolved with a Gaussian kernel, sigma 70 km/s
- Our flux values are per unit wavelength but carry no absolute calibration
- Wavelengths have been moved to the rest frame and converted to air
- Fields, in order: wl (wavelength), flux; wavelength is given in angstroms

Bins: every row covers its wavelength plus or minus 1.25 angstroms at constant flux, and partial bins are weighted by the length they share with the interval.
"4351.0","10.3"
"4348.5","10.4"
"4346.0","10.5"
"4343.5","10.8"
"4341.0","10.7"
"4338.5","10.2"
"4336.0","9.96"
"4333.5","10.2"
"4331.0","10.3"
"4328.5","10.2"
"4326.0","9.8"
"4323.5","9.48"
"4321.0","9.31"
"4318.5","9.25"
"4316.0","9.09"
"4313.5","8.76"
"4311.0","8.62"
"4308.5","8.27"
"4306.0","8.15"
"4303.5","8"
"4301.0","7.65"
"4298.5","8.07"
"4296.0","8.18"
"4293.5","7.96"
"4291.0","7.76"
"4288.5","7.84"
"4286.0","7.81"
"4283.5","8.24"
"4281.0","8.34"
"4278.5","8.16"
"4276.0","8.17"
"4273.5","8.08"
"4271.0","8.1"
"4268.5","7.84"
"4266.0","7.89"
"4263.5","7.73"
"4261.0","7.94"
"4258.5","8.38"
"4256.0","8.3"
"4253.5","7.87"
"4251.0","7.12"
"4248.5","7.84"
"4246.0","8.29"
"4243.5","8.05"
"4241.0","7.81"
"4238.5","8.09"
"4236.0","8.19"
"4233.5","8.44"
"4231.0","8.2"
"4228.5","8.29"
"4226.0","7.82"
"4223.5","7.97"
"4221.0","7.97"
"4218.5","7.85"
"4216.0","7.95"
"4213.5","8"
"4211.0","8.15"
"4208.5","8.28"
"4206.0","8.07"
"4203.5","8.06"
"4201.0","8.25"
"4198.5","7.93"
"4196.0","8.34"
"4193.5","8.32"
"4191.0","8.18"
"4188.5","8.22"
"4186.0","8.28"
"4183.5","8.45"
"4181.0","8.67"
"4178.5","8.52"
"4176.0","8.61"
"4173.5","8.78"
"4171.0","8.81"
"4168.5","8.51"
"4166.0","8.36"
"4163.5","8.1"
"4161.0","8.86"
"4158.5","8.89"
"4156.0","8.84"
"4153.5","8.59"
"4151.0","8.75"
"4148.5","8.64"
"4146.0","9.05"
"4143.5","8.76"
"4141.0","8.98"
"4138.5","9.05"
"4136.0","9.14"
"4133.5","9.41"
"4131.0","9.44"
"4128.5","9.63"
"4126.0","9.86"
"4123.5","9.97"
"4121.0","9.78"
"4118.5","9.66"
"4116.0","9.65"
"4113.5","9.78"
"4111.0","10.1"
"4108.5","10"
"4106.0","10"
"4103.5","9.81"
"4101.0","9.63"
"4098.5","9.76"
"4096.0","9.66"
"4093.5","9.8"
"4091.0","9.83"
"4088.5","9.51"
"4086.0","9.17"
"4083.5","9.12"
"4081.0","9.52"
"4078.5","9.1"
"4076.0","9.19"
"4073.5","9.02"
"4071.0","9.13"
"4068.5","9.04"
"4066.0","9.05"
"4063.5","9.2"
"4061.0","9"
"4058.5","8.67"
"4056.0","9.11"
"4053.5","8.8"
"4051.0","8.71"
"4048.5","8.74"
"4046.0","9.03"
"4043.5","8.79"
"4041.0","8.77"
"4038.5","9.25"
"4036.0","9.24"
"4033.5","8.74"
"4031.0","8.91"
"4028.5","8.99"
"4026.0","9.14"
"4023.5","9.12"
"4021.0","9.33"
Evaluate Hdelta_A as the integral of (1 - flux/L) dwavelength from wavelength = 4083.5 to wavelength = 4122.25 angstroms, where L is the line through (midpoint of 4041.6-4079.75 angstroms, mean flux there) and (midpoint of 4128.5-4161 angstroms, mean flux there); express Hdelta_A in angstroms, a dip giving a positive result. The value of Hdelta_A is -3.22 angstroms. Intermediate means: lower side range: 8.97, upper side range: 8.98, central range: 9.72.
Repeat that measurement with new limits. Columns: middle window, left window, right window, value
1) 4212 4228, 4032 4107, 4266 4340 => 1.66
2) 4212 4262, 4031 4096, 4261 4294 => 1.12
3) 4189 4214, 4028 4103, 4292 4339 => 2.50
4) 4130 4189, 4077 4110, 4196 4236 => 0.35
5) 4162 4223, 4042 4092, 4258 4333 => 3.26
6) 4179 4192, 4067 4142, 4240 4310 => 0.63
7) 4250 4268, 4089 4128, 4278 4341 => 2.33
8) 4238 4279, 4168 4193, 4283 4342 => 3.59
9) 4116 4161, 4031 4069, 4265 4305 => -3.22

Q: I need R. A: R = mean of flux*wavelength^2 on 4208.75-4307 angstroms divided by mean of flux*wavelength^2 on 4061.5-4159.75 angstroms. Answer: 0.9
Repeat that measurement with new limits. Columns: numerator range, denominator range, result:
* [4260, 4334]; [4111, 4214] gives 1.03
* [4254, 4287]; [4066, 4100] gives 0.94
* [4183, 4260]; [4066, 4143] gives 0.90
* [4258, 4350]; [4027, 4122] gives 1.06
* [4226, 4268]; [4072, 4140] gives 0.90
